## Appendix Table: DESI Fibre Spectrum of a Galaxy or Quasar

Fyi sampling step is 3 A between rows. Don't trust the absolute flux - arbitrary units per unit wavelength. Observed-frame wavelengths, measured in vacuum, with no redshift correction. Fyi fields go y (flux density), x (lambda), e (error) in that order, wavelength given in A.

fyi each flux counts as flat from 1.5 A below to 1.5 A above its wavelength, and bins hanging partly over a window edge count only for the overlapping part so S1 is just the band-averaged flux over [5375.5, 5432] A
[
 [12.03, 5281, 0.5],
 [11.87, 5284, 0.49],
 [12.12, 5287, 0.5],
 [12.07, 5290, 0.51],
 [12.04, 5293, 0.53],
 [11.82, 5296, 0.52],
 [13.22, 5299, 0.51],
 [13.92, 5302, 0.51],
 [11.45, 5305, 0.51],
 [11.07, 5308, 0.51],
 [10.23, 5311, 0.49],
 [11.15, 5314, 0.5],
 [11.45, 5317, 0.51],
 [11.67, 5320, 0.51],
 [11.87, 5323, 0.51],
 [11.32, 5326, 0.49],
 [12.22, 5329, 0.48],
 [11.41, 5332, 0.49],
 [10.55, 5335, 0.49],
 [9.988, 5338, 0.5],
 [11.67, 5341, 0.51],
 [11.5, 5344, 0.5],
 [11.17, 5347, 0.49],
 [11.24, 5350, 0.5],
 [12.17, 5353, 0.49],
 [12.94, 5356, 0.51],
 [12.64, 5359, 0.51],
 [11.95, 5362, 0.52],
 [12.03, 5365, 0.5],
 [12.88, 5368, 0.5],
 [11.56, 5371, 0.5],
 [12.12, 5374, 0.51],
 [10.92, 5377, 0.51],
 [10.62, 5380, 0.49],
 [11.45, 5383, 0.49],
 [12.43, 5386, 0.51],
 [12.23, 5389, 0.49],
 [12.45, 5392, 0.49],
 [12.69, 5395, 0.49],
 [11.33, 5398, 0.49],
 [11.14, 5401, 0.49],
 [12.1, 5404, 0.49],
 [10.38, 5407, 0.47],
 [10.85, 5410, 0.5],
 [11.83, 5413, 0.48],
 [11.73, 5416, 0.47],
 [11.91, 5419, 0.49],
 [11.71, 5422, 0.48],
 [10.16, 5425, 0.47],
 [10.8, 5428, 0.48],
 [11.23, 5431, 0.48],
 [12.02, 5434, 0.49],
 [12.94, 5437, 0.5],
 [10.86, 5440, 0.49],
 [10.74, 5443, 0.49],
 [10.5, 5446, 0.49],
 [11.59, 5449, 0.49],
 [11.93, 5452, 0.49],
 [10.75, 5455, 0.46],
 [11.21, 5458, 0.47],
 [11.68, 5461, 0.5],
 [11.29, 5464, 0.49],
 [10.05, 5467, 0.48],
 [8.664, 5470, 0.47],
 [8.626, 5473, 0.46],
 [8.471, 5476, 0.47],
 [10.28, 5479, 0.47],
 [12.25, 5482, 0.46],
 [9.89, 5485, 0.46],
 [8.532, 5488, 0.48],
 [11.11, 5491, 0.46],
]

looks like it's 11.5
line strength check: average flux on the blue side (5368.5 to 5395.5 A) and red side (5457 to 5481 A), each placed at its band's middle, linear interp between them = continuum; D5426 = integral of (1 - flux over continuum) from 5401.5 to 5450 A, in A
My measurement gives -1.7 A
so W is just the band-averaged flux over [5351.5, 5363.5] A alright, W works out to 12.4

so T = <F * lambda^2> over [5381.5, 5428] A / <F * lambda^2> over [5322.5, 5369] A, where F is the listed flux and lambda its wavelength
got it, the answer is 1.01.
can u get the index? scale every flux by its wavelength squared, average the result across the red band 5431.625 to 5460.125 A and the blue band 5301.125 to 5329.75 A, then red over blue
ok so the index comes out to 1.03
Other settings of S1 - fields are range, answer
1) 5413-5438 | 11.6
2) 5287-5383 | 11.7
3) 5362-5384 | 11.7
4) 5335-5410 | 11.7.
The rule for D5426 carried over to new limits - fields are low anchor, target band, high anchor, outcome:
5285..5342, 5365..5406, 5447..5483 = -2.61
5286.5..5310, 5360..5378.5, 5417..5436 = -0.32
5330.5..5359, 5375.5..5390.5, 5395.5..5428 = -0.18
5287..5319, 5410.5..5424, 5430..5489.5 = -0.83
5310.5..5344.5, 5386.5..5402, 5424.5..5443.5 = -0.98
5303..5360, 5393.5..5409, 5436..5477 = -0.68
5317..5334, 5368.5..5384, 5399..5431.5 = 0.00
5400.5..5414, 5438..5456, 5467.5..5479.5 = -2.25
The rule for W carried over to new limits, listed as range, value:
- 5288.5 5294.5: 12.1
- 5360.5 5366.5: 12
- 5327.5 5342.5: 11.2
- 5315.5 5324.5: 11.7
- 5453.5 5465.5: 11.2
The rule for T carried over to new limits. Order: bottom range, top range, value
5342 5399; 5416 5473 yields 0.95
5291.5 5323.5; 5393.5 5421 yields 1.02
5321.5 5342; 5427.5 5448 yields 1.04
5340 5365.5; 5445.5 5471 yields 0.95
